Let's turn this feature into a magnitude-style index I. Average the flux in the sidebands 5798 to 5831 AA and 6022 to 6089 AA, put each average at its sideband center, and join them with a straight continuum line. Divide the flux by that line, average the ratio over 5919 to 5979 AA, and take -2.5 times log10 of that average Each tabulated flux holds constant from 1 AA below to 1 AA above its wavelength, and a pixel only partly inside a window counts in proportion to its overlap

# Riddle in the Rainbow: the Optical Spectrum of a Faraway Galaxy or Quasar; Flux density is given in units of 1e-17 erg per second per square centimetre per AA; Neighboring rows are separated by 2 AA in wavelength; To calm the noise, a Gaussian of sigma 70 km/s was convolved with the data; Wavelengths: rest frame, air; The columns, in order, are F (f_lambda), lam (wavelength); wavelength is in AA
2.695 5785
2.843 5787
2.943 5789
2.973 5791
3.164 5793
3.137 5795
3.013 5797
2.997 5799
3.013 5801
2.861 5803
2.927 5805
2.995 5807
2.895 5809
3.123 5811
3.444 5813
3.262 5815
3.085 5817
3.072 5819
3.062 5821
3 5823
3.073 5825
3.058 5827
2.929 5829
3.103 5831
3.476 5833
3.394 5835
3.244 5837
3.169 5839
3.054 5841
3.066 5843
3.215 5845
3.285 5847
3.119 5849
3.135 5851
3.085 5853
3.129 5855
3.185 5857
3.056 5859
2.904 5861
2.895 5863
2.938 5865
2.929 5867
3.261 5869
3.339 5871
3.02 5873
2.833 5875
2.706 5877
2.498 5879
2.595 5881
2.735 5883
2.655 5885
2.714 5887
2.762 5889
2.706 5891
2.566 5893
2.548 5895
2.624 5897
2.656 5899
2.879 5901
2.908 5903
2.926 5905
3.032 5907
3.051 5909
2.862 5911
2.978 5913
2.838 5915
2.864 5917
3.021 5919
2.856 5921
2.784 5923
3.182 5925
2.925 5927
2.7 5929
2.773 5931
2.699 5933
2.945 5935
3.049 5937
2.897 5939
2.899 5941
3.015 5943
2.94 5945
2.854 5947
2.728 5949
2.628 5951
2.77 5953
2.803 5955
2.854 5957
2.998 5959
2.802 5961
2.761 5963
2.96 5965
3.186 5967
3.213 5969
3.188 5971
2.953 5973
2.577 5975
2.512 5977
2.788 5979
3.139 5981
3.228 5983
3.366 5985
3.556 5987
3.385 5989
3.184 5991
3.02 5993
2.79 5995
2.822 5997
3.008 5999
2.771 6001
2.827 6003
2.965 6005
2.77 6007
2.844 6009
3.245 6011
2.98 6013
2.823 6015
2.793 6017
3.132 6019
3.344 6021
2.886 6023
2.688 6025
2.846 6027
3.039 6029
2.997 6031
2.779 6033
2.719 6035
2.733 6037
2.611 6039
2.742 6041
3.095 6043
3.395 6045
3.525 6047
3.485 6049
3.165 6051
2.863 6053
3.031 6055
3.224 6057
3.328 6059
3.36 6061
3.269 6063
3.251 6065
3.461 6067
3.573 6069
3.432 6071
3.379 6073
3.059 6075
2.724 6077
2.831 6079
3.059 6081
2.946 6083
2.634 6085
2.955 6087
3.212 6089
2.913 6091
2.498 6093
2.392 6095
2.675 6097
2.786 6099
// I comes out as 0.07 mag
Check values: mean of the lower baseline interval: 3.05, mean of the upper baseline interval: 3.07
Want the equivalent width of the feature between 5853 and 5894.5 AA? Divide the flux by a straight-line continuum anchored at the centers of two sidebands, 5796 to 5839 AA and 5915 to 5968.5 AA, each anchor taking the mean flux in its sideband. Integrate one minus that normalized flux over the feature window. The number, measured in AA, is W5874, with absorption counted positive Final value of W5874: 1.8 AA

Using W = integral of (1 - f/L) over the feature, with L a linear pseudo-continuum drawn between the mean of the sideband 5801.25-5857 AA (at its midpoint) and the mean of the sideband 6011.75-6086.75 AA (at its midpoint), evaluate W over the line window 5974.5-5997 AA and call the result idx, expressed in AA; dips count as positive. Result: 0.2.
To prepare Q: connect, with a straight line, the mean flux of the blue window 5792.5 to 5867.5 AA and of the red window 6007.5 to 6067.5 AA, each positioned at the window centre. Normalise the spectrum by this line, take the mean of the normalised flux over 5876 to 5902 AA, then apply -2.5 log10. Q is 0.157 mag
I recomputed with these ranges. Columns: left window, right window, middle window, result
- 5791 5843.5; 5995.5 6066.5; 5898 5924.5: 0.06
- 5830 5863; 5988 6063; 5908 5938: 0.07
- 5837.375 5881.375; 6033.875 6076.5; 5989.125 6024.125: 0.06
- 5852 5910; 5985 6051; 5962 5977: 0.00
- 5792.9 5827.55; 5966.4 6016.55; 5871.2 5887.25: 0.11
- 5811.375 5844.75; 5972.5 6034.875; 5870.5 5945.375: 0.09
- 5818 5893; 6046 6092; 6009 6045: 0.07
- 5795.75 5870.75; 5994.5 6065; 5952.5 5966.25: 0.07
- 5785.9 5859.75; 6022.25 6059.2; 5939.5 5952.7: 0.07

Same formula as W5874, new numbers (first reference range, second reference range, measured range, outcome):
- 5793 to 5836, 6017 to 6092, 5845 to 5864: 0.0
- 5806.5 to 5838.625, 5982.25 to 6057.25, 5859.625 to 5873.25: 0.3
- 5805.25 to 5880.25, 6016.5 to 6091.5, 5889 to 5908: 1.9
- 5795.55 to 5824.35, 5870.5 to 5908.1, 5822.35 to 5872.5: -3.5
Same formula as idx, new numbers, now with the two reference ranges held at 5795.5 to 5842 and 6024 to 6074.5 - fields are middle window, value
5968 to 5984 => 0.8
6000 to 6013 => 0.9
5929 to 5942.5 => 1.0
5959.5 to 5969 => 0.5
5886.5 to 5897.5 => 1.6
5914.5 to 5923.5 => 0.7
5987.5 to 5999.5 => 0.2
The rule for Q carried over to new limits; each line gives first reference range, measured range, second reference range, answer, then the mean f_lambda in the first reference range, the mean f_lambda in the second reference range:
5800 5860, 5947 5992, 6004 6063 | 0.026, 3.12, 3.02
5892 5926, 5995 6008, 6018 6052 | 0.043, 2.86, 3.01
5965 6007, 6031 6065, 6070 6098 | -0.050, 3.02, 2.91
